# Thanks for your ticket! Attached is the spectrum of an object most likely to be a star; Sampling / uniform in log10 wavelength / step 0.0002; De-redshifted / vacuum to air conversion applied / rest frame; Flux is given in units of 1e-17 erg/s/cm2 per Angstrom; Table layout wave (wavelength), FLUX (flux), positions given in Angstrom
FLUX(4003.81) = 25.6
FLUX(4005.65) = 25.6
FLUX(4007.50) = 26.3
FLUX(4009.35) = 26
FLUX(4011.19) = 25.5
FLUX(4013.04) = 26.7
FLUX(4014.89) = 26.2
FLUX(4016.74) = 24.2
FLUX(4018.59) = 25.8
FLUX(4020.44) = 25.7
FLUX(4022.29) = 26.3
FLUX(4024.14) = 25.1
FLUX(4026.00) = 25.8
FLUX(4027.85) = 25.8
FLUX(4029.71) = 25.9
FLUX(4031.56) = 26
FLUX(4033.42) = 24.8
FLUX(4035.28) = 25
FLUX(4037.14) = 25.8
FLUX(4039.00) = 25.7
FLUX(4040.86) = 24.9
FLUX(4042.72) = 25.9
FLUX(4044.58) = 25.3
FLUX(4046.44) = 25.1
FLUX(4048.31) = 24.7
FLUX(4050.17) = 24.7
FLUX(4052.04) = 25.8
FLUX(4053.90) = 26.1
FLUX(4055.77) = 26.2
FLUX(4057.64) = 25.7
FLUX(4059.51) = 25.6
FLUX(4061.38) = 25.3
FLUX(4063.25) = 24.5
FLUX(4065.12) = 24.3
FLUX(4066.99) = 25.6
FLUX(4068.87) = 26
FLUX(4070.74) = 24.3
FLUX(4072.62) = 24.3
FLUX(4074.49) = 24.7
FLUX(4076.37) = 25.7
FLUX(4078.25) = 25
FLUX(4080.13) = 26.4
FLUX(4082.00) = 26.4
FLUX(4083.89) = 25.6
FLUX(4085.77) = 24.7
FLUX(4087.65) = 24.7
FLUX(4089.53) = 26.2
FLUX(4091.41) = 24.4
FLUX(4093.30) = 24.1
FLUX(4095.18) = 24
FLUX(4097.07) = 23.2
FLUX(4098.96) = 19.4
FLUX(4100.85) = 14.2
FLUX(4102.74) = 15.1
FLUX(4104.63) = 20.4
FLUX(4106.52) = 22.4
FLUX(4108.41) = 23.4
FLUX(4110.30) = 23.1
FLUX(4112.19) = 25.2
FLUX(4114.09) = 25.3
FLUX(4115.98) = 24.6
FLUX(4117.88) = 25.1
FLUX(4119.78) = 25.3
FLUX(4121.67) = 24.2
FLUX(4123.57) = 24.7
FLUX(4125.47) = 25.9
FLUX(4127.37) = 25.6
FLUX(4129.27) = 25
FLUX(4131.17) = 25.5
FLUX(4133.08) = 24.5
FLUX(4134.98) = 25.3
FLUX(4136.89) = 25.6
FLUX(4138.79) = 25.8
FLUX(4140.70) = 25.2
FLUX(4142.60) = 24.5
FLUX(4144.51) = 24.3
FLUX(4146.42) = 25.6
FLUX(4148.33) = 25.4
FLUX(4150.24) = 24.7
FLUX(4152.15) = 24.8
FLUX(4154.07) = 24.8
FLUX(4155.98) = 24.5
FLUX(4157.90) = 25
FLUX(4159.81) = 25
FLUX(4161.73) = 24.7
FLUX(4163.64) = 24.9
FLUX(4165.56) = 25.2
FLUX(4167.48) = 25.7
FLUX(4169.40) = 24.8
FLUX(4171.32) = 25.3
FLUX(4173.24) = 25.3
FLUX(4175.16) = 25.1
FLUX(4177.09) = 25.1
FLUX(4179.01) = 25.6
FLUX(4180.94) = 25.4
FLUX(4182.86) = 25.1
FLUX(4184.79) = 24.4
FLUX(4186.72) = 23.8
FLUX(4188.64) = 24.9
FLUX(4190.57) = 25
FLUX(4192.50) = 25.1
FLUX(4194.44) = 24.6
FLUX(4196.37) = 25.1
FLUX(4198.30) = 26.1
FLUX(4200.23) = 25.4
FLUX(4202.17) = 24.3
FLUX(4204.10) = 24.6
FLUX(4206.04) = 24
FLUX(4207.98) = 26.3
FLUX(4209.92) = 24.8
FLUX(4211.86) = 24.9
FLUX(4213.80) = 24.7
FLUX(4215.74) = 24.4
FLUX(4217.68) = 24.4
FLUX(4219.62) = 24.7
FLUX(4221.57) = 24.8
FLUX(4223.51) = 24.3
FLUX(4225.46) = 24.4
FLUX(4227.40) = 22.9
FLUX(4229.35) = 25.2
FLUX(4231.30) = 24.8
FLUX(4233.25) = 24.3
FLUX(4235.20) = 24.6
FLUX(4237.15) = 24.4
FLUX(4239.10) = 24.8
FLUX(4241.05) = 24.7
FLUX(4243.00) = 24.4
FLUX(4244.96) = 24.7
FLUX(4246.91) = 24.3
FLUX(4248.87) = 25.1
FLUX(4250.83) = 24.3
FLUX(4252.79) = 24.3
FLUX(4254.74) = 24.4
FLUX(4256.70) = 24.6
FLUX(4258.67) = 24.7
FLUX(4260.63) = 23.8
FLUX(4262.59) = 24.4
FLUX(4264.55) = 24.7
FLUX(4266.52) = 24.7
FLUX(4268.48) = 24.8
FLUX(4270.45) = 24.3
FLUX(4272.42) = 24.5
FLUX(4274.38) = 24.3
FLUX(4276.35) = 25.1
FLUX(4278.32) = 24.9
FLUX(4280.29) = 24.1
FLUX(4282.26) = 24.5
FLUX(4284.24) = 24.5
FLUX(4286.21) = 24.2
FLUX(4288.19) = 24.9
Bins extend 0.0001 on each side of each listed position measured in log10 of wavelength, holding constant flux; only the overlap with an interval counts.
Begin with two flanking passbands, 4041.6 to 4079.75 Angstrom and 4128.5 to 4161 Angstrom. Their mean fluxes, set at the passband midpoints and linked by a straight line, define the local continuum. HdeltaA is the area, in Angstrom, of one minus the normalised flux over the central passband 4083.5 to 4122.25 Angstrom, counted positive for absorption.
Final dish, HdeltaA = 3.2 Angstrom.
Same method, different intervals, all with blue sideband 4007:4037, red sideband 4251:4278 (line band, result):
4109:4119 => 0.2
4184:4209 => -0.1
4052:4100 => 1.0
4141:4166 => 0.2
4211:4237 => 0.2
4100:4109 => 2.2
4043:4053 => 0.2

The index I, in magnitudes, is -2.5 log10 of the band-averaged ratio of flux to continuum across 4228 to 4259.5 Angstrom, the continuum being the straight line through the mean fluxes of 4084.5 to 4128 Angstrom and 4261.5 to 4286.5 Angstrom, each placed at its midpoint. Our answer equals -0.01 mag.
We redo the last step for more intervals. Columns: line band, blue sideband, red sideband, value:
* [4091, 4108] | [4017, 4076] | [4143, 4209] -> 0.21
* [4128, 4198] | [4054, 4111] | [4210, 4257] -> -0.04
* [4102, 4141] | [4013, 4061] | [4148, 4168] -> 0.04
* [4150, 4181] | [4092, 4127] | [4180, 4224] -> -0.04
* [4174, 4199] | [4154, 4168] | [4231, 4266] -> -0.01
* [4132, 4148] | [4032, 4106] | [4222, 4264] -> -0.03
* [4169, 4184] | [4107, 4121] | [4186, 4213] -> -0.02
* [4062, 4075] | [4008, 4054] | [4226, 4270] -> 0.02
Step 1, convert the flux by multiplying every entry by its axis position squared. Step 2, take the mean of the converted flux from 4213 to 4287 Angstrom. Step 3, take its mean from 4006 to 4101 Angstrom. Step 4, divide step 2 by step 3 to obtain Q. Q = 1.07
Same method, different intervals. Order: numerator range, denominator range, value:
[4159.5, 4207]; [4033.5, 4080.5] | 1.05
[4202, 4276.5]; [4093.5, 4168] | 1.08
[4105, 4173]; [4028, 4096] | 1.02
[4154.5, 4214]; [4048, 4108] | 1.10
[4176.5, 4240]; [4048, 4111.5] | 1.10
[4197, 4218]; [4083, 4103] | 1.17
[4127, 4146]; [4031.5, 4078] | 1.04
